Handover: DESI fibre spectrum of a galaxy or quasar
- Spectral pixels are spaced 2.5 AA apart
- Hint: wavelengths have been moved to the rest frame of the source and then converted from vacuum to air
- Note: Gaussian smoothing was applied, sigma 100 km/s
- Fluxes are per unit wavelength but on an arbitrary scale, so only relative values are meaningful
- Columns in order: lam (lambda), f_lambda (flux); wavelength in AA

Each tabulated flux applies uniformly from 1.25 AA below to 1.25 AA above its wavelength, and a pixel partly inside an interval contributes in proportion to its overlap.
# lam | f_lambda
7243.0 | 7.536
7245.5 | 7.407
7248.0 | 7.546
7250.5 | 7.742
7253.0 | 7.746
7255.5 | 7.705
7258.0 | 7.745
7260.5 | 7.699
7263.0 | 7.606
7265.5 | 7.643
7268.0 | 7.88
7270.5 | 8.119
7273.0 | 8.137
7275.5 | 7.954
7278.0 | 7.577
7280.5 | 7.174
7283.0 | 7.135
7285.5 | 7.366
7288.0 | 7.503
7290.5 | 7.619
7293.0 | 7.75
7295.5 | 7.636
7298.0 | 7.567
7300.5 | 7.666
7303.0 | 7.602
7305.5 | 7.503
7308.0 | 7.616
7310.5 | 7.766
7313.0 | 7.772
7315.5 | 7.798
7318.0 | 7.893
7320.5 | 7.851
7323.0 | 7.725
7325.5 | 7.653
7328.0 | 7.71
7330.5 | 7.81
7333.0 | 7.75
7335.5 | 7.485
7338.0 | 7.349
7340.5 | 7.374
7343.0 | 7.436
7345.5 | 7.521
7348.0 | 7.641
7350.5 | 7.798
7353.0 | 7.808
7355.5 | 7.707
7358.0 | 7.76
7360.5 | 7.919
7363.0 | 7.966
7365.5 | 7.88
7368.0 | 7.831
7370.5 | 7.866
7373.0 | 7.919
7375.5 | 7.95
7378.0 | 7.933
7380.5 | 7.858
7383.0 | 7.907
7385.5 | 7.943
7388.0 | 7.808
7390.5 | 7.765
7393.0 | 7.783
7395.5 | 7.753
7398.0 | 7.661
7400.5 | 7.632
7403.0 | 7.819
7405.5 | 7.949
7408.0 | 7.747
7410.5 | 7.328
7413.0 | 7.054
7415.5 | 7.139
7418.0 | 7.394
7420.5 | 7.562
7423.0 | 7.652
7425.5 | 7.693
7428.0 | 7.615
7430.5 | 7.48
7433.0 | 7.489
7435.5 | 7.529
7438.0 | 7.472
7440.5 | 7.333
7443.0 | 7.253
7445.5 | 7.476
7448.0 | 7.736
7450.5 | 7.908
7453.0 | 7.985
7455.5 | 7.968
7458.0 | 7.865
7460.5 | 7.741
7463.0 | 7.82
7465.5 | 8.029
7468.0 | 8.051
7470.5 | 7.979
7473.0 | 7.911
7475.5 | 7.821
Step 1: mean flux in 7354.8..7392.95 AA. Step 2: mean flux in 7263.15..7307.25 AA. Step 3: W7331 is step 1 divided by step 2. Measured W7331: 1.0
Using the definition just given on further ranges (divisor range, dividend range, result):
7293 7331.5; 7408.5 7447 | 0.97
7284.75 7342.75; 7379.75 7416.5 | 1.00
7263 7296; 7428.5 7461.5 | 1.00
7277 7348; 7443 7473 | 1.03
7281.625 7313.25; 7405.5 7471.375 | 1.01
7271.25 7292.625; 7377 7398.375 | 1.03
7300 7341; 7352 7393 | 1.02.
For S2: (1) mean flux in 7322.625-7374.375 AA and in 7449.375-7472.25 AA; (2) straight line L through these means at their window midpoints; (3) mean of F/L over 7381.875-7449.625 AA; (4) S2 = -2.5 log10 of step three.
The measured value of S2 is 0.03 mag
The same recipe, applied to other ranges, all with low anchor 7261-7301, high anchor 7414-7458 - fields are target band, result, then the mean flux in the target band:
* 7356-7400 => -0.03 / 7.85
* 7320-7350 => 0.00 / 7.61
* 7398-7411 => -0.02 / 7.71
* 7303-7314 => 0.00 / 7.65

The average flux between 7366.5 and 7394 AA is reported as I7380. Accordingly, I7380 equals 7.87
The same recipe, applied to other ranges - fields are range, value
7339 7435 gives 7.69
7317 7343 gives 7.65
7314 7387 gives 7.76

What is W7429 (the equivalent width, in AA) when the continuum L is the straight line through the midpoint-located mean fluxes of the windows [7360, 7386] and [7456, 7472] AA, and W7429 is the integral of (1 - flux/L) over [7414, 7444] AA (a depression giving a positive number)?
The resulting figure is 1.69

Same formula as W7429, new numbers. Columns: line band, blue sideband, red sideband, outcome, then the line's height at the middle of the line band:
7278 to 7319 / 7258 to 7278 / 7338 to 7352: 0.7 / 7.72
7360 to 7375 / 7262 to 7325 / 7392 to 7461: -0.5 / 7.64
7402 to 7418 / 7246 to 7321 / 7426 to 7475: 0.4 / 7.71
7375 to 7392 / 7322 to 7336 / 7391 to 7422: -0.6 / 7.61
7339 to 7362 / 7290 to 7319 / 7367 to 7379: 0.5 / 7.83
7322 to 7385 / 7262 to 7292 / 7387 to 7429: -1.0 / 7.62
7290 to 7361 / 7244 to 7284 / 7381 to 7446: -0.3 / 7.64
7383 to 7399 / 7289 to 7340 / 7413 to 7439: -0.5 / 7.54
